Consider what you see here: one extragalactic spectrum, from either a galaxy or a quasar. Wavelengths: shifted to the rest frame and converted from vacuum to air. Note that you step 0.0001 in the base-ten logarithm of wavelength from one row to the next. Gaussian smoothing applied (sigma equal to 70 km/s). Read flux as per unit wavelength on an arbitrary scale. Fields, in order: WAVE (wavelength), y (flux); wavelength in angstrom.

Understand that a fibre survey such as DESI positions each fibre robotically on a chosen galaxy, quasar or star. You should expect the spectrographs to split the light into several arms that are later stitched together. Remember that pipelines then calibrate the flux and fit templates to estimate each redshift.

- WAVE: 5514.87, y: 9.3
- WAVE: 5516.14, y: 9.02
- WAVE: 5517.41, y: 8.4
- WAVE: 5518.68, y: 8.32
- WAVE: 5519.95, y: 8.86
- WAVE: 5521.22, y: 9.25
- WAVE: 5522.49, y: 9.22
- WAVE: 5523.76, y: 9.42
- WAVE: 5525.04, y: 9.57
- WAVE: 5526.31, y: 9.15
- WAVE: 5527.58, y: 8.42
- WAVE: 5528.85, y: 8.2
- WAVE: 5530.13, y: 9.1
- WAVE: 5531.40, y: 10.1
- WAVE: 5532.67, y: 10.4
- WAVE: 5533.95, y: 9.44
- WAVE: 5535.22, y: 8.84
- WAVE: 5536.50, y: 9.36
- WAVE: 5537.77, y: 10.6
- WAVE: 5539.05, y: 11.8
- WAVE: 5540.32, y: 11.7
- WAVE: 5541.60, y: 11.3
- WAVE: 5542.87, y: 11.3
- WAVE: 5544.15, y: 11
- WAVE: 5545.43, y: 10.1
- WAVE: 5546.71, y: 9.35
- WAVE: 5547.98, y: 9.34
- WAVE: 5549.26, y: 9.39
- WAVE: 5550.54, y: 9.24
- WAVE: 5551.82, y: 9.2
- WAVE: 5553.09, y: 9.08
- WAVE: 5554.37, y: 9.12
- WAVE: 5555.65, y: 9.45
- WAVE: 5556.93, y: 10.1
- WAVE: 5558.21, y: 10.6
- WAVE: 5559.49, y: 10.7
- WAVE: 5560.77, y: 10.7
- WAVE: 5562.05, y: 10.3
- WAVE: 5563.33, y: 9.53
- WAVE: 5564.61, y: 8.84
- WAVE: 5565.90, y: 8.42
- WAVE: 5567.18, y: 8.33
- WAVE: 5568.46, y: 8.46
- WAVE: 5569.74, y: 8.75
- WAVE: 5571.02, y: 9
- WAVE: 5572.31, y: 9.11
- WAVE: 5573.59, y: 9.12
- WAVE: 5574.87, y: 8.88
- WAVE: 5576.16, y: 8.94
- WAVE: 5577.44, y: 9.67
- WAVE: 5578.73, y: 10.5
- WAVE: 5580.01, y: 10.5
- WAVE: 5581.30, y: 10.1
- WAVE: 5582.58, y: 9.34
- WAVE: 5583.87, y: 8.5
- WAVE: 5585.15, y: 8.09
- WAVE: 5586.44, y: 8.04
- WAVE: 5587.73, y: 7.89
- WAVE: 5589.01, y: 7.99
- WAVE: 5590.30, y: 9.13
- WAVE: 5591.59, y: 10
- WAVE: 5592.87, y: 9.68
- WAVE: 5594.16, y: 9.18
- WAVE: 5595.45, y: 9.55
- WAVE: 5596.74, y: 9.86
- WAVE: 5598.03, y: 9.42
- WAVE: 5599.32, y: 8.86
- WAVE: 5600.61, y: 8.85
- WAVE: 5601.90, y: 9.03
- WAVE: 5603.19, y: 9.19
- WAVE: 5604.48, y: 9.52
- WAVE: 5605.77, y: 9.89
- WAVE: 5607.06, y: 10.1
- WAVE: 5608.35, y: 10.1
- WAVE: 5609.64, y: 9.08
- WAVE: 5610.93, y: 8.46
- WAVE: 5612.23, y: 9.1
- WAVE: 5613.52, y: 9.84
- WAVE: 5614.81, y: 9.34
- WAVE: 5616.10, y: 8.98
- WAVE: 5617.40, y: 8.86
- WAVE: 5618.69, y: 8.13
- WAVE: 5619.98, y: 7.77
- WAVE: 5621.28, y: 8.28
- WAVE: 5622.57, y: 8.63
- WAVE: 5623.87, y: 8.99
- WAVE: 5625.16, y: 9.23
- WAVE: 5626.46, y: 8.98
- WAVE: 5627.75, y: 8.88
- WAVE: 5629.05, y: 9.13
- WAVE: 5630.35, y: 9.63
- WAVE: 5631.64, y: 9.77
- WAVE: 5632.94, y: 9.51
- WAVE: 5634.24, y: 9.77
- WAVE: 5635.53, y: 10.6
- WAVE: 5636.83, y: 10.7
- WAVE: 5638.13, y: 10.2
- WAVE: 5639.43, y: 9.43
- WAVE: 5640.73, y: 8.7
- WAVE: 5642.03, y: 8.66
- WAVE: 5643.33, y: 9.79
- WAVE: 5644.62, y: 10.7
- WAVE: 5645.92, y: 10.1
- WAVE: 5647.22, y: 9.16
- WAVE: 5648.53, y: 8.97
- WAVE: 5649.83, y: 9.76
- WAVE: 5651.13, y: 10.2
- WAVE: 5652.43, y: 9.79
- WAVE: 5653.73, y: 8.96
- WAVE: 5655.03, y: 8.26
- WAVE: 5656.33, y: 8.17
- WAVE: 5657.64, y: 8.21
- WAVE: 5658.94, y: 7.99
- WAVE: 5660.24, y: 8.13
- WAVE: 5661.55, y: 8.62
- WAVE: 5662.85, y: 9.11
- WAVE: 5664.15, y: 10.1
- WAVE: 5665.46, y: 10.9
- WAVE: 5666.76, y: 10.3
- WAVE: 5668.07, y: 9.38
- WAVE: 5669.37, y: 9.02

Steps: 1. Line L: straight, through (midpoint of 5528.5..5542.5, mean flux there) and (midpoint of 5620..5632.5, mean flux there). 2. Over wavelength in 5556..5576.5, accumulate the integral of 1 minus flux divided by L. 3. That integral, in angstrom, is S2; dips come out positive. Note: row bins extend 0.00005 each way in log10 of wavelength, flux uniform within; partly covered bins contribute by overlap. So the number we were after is 0.8 angstrom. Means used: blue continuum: 10.1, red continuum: 9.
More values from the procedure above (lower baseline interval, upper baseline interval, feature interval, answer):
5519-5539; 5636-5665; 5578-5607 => 0.2 angstrom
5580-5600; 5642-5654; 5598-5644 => 0.7 angstrom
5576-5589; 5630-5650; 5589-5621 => 0.5 angstrom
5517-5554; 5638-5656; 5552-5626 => 2.6 angstrom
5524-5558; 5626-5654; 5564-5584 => 1.2 angstrom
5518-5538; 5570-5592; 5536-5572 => -2.6 angstrom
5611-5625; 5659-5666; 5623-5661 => -1.2 angstrom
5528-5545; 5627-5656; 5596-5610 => 0.5 angstrom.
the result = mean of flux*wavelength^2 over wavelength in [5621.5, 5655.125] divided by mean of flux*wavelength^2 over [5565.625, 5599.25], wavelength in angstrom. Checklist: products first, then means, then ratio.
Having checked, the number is 1.06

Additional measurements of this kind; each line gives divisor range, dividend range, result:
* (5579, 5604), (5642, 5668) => 1.04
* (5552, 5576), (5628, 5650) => 1.06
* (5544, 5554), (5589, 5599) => 1.01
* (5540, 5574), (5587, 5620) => 0.96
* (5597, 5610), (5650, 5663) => 0.95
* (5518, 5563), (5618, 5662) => 0.97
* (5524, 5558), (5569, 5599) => 0.95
